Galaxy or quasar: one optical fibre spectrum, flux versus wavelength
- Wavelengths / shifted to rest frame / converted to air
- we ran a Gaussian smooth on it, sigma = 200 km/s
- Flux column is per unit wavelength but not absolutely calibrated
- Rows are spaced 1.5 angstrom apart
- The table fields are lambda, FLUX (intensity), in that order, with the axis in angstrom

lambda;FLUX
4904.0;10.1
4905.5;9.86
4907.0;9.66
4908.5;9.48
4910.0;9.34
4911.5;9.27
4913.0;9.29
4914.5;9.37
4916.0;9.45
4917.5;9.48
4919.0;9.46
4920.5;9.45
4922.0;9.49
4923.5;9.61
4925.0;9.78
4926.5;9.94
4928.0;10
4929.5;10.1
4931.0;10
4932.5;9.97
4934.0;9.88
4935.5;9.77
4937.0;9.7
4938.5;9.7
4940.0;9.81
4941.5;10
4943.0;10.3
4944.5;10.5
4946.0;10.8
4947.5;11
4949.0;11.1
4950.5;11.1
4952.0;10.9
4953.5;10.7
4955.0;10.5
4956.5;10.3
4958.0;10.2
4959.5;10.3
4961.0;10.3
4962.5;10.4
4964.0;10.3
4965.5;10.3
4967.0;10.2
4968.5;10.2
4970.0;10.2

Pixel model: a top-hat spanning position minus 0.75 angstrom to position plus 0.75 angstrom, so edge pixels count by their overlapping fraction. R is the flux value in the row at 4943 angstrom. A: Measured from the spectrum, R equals 10.3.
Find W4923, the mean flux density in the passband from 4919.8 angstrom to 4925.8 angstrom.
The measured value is 9.59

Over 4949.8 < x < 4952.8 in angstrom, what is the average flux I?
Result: 11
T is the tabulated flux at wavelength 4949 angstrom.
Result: 11.1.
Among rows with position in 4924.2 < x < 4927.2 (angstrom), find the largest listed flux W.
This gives 9.94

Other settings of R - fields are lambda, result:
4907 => 9.66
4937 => 9.7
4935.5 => 9.77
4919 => 9.46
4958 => 10.2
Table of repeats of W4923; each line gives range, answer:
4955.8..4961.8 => 10.3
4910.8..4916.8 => 9.35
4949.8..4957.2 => 10.7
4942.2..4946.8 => 10.5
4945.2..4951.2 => 11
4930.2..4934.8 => 9.95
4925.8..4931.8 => 10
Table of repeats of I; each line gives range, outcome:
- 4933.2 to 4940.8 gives 9.77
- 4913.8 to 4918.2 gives 9.43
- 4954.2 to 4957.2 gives 10.4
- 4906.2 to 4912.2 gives 9.44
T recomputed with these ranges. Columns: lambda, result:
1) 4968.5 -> 10.2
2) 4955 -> 10.5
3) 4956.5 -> 10.3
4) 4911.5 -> 9.27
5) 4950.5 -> 11.1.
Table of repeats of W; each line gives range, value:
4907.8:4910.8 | 9.48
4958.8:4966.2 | 10.4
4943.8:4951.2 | 11.1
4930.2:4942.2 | 10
